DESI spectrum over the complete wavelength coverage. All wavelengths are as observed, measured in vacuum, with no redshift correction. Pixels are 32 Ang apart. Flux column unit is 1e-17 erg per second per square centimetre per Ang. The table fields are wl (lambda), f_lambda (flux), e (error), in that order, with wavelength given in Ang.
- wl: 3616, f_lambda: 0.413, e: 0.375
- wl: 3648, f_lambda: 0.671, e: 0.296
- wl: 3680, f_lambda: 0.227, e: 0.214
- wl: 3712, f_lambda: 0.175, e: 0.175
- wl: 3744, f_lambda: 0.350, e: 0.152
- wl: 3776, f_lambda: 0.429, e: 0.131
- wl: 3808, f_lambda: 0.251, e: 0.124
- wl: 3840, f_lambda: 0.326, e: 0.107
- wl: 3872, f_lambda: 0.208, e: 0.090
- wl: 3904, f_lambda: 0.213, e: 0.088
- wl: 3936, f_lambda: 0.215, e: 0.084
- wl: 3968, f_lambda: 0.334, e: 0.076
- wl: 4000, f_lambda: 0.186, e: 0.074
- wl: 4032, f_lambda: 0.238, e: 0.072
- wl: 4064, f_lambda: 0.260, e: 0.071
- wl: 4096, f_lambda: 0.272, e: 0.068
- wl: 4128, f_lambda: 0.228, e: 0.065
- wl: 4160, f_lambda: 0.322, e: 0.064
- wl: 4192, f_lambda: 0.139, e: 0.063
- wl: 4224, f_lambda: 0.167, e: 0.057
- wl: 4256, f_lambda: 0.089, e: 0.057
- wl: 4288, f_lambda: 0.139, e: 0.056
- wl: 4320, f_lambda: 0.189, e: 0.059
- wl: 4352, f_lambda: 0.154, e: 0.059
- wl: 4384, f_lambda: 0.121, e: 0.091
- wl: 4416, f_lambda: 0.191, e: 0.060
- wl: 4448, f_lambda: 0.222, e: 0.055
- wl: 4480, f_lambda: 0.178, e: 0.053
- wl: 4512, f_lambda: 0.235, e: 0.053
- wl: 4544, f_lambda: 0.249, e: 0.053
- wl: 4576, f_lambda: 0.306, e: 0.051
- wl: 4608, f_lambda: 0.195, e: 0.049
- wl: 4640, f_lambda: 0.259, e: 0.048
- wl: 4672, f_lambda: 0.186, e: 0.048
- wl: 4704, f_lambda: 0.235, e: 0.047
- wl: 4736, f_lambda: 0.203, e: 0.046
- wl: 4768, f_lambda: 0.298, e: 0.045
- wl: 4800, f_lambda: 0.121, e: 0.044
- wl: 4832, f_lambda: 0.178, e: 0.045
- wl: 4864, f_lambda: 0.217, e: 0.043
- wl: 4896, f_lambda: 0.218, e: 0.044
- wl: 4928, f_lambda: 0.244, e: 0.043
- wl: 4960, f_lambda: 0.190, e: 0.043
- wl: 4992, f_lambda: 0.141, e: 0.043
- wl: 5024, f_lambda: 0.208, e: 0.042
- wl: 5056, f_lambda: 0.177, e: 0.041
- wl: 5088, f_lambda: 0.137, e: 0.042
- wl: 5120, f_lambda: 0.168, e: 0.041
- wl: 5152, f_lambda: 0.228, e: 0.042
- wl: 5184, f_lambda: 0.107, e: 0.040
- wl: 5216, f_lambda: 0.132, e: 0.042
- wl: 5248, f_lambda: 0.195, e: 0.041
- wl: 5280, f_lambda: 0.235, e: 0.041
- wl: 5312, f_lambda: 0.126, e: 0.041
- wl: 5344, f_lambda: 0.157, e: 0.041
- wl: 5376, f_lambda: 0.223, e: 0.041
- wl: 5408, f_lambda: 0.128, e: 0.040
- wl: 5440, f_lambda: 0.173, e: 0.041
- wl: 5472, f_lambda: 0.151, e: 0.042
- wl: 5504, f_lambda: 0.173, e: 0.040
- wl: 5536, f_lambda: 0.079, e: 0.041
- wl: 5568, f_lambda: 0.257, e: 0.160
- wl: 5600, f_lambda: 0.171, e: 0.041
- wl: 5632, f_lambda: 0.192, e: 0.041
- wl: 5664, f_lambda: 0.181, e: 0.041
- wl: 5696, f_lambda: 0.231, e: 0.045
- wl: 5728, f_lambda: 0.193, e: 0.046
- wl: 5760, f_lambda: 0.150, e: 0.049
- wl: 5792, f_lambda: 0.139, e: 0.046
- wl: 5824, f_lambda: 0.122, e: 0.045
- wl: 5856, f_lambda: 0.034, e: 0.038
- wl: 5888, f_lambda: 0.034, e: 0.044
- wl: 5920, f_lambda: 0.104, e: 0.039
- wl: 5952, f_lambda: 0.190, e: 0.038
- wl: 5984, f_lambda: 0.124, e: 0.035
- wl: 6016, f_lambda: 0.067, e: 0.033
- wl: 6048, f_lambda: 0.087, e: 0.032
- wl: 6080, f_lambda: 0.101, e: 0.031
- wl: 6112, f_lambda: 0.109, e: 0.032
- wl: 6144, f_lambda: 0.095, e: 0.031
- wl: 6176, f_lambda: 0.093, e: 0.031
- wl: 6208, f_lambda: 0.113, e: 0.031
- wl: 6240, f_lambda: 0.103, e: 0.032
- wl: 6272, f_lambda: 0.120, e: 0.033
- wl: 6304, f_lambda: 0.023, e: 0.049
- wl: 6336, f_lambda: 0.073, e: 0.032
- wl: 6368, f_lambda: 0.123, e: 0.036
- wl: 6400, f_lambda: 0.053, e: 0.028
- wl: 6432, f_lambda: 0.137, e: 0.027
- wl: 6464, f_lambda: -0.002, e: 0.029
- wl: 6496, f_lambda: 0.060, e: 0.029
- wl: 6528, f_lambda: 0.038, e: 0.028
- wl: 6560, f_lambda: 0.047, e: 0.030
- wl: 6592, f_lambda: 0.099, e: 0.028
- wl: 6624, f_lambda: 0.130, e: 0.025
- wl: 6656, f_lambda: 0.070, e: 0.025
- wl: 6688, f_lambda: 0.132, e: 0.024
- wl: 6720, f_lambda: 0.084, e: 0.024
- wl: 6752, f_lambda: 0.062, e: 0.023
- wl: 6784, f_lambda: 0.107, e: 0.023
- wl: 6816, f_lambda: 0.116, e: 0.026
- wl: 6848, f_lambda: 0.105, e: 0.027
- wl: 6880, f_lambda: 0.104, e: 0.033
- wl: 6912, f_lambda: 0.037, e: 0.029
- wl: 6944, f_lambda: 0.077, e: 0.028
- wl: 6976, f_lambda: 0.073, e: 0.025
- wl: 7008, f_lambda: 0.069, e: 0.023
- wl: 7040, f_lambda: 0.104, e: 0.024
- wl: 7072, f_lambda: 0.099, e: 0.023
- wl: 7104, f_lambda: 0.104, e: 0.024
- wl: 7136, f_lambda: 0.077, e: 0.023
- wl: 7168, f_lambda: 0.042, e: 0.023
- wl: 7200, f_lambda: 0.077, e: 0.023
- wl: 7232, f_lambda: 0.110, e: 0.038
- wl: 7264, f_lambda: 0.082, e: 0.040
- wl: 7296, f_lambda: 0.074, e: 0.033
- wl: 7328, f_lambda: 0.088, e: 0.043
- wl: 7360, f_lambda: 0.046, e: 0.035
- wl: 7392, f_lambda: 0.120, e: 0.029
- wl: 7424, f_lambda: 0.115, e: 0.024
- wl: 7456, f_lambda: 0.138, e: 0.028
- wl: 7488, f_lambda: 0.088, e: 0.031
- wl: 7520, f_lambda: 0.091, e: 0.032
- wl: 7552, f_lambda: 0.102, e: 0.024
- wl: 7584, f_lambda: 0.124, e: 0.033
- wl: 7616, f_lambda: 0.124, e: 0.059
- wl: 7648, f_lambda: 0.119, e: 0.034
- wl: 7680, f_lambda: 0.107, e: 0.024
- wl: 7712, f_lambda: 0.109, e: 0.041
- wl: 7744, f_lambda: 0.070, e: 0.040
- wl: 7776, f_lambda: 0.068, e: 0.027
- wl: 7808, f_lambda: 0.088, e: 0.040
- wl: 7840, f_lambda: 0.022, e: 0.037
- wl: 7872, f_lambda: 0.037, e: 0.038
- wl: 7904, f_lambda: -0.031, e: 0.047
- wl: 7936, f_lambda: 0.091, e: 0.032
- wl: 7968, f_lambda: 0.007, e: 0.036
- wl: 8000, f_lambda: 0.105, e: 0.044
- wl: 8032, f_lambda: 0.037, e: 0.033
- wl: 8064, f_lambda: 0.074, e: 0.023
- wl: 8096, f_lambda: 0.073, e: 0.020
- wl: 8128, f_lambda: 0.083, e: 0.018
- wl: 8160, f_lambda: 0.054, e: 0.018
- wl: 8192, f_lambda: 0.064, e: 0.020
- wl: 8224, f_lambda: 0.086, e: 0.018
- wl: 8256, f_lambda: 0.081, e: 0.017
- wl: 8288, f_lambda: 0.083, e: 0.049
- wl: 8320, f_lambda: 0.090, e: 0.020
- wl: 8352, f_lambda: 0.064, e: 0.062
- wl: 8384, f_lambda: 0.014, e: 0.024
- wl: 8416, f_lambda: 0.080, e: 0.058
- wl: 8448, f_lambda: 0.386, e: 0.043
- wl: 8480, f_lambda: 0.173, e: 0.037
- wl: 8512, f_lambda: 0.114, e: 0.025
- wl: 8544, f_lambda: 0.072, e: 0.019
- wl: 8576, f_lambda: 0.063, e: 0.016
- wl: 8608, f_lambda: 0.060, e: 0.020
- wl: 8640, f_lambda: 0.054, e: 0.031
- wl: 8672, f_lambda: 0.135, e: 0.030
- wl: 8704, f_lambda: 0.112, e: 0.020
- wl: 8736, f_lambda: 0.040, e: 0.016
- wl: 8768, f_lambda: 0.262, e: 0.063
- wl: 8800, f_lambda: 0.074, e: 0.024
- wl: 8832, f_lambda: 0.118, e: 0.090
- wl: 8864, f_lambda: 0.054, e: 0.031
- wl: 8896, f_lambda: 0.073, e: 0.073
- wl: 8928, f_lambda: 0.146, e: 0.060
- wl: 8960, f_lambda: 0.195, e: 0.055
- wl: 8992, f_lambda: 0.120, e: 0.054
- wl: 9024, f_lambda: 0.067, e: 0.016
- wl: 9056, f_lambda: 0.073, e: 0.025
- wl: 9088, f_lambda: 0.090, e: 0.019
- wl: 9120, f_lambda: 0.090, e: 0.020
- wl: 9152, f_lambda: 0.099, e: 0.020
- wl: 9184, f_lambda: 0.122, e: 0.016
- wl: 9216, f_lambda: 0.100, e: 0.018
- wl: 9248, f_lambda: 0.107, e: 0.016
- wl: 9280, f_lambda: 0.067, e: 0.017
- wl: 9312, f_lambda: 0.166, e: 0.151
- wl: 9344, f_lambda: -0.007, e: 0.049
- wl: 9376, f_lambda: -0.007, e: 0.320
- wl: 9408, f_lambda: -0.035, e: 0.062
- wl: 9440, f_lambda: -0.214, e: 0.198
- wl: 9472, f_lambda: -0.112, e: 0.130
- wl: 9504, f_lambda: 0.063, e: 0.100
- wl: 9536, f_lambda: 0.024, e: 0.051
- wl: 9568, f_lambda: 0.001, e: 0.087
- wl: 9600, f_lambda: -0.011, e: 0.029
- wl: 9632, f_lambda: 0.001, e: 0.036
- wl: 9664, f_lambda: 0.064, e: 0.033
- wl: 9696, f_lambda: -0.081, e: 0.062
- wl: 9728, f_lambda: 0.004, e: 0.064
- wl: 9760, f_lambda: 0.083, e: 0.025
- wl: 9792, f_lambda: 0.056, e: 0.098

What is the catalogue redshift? 1.269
